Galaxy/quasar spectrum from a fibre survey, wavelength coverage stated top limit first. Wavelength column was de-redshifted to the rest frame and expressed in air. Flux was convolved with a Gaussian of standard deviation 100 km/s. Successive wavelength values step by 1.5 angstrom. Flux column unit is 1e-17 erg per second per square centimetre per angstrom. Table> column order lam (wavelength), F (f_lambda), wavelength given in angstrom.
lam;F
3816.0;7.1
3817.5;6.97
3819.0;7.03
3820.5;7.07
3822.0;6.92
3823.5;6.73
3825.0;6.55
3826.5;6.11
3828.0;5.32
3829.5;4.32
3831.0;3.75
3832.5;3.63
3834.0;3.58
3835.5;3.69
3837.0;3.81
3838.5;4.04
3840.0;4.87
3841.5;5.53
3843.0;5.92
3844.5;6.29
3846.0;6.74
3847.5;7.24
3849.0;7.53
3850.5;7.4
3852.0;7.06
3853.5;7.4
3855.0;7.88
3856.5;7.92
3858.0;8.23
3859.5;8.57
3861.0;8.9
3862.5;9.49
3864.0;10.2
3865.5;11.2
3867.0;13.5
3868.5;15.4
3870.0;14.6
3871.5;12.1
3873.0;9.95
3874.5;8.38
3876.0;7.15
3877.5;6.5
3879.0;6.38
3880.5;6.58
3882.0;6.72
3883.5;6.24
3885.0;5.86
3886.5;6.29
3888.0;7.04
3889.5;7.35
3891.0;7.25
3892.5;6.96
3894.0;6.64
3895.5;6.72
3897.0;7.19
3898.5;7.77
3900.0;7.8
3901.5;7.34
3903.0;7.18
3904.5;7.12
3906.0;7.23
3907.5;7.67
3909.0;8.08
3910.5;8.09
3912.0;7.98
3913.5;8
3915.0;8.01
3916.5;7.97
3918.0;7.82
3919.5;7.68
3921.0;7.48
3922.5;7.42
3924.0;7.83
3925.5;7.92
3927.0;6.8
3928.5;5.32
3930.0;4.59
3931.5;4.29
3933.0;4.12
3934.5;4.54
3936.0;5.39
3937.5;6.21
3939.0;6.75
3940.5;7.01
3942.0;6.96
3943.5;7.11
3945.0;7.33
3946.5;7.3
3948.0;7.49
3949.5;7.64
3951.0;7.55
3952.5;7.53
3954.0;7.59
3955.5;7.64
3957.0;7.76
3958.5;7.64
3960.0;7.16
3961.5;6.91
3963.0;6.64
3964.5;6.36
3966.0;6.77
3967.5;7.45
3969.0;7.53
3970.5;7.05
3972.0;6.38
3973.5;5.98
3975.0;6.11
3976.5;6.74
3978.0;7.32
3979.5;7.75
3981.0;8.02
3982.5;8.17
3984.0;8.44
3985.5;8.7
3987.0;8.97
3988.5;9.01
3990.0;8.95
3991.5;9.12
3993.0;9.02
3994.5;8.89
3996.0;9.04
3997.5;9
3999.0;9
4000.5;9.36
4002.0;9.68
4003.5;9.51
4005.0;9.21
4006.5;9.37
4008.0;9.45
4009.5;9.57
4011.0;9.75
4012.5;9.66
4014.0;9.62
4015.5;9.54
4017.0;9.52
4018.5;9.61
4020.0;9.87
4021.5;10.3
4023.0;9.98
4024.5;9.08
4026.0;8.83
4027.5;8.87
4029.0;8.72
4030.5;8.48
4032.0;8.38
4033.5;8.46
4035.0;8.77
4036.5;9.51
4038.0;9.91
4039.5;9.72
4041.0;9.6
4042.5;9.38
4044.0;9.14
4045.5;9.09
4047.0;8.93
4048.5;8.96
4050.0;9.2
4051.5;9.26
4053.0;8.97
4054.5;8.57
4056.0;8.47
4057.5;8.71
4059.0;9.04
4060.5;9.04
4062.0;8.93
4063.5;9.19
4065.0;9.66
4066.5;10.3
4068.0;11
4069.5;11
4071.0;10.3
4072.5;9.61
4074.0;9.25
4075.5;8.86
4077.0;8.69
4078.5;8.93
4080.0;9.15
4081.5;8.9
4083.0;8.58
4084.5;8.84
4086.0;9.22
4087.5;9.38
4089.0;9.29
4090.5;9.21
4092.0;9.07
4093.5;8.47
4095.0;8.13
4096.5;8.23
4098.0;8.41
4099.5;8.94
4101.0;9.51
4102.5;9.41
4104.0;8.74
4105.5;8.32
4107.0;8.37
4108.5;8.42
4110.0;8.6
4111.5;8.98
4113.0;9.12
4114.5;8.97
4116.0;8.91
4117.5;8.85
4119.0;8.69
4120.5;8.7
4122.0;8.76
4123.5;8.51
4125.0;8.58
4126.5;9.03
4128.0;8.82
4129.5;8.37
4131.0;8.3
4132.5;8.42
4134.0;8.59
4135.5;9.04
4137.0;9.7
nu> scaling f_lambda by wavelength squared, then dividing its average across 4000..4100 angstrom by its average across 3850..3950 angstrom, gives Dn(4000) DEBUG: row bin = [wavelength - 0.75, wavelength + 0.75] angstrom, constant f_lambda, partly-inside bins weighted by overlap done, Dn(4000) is 1.30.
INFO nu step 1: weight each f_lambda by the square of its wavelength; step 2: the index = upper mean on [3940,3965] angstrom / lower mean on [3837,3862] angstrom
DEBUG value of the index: 1.11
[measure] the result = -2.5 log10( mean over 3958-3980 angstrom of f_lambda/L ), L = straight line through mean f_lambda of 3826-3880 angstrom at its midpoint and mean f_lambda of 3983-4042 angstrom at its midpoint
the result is 0.26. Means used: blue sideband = 7.52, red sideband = 9.24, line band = 6.9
